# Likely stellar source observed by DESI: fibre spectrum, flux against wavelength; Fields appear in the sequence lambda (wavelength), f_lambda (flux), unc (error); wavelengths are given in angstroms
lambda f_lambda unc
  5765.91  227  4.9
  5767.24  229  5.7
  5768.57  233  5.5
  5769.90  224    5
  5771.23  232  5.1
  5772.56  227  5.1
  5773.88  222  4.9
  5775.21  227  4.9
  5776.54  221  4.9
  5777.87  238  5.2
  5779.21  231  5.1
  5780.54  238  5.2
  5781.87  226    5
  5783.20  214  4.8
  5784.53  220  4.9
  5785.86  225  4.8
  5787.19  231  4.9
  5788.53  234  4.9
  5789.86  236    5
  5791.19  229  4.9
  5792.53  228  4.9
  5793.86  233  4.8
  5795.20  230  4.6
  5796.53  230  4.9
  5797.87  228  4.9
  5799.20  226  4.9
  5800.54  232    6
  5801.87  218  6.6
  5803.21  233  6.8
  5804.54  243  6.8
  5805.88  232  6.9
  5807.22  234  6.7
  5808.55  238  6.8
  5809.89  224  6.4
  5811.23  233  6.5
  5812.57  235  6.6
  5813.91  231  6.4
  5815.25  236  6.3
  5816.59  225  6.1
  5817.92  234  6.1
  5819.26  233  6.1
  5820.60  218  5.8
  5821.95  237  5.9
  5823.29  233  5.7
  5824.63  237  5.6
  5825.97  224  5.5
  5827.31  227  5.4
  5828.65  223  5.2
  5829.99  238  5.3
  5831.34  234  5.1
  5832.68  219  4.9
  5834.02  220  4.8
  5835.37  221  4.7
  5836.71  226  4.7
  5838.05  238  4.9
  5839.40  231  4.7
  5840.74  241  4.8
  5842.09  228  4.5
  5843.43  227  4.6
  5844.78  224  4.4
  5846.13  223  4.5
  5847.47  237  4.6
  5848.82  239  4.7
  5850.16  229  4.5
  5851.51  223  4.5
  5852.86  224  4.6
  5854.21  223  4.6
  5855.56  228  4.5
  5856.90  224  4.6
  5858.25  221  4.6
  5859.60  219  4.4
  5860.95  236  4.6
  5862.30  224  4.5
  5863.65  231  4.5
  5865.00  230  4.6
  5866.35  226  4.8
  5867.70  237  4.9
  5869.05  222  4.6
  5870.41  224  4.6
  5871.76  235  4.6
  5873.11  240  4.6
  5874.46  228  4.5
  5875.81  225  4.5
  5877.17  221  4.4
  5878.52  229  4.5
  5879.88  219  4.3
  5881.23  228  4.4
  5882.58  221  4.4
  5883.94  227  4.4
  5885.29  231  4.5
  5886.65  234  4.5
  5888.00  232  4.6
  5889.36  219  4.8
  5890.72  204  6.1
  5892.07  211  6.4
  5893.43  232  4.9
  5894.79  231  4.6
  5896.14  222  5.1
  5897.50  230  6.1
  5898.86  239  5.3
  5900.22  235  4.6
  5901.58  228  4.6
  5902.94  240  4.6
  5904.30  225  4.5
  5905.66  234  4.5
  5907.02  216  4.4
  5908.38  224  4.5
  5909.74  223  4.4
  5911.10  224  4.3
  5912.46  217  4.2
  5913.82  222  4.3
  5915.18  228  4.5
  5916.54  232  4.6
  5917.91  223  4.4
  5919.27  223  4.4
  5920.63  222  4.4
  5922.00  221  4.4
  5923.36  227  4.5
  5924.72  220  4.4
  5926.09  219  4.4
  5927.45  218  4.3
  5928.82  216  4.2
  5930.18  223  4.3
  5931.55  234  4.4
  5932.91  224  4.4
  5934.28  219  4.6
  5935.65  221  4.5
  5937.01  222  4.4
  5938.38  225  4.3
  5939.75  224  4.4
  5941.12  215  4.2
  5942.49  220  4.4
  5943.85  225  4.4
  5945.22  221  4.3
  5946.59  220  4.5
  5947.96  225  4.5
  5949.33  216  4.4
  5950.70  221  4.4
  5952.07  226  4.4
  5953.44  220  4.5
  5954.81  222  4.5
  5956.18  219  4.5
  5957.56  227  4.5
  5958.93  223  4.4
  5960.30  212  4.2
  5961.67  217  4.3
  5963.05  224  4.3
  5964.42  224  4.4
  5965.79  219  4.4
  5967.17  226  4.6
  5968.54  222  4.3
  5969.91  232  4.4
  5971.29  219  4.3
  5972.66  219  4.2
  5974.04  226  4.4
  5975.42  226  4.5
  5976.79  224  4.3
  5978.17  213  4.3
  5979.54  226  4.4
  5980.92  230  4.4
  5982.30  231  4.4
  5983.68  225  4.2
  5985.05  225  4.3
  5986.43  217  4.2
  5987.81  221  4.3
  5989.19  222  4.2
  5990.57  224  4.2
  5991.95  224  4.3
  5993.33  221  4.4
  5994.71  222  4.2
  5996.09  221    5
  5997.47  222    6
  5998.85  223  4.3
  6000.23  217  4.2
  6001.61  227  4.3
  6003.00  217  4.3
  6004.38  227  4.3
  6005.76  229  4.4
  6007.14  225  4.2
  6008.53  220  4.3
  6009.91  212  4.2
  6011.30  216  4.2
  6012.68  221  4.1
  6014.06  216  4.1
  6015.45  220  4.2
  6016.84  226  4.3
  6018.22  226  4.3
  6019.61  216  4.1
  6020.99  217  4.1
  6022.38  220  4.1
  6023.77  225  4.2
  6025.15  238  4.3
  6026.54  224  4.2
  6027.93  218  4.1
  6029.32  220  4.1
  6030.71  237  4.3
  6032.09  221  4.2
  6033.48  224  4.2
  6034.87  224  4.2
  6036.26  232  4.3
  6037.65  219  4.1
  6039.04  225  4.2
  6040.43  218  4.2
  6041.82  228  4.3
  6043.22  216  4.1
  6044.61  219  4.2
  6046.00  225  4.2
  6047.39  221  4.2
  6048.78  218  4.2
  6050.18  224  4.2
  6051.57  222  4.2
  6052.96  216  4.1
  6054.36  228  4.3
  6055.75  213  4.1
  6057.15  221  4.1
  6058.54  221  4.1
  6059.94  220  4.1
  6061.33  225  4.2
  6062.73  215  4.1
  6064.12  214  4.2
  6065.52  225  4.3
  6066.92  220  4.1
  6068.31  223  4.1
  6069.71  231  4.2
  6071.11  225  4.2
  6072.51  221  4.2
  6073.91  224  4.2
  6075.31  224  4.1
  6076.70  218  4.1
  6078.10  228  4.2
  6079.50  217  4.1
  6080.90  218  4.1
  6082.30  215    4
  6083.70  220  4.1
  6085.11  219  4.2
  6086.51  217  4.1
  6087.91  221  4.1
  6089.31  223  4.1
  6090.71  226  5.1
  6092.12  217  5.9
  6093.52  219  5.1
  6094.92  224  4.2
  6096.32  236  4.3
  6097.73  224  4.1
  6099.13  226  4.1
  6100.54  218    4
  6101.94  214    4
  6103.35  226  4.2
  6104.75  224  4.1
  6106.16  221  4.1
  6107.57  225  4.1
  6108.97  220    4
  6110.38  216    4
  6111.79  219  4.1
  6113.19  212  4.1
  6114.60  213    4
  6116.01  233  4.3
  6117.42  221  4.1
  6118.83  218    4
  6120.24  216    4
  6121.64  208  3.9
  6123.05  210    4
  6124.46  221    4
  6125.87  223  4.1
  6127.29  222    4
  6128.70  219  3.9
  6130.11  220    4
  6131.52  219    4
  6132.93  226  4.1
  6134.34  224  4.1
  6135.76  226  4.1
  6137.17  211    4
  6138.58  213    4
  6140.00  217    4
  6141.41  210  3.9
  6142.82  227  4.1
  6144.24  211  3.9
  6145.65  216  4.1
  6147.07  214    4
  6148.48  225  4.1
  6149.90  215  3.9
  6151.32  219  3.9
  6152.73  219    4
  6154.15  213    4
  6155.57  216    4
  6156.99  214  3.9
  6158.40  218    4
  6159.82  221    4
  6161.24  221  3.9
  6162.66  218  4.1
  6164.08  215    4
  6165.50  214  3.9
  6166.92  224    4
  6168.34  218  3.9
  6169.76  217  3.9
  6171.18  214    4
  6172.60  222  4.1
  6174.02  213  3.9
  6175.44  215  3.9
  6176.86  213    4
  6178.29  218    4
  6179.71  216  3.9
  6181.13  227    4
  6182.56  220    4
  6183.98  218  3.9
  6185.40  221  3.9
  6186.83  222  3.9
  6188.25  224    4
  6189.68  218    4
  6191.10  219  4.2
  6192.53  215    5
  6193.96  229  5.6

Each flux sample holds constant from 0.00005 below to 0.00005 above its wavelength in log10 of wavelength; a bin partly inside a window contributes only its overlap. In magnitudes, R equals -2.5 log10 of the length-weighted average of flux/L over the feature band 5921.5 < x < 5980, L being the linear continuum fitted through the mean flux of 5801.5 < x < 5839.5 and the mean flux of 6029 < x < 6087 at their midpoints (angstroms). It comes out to 0.018 mag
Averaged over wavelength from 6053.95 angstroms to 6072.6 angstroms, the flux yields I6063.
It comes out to 221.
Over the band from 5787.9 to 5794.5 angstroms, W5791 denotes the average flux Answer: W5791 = 232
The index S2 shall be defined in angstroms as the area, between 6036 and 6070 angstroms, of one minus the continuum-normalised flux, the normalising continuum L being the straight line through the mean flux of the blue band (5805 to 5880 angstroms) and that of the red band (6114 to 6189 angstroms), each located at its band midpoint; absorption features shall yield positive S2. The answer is 0.1 angstroms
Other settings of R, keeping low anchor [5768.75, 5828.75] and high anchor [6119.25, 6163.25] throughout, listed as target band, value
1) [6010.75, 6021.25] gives 0.01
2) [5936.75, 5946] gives 0.02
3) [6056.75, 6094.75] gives 0.00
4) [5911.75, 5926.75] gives 0.01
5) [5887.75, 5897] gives 0.03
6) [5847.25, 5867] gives 0.00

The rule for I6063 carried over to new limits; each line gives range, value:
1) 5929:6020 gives 222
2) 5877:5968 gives 224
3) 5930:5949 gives 223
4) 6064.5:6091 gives 222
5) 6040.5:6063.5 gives 221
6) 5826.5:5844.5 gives 229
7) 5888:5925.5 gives 225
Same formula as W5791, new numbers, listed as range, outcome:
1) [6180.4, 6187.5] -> 222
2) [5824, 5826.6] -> 231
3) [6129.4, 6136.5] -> 223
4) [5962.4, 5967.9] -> 223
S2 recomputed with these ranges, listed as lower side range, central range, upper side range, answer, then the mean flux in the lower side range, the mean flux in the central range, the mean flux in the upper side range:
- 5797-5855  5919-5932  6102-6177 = 0.2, 230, 222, 218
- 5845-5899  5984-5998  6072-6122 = 0.1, 227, 222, 221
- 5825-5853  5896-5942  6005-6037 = 0.3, 229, 225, 223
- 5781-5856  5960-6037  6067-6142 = 0.3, 229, 223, 220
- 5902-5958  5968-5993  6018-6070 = -0.1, 223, 224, 222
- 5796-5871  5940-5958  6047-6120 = 0.3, 229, 221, 221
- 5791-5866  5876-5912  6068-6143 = 0.2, 229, 226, 220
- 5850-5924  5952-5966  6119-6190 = 0.2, 226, 221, 218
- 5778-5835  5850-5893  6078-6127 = 0.4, 230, 226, 220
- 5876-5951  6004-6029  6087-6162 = 0.0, 224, 222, 219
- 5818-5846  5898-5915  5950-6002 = -0.1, 229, 227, 223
